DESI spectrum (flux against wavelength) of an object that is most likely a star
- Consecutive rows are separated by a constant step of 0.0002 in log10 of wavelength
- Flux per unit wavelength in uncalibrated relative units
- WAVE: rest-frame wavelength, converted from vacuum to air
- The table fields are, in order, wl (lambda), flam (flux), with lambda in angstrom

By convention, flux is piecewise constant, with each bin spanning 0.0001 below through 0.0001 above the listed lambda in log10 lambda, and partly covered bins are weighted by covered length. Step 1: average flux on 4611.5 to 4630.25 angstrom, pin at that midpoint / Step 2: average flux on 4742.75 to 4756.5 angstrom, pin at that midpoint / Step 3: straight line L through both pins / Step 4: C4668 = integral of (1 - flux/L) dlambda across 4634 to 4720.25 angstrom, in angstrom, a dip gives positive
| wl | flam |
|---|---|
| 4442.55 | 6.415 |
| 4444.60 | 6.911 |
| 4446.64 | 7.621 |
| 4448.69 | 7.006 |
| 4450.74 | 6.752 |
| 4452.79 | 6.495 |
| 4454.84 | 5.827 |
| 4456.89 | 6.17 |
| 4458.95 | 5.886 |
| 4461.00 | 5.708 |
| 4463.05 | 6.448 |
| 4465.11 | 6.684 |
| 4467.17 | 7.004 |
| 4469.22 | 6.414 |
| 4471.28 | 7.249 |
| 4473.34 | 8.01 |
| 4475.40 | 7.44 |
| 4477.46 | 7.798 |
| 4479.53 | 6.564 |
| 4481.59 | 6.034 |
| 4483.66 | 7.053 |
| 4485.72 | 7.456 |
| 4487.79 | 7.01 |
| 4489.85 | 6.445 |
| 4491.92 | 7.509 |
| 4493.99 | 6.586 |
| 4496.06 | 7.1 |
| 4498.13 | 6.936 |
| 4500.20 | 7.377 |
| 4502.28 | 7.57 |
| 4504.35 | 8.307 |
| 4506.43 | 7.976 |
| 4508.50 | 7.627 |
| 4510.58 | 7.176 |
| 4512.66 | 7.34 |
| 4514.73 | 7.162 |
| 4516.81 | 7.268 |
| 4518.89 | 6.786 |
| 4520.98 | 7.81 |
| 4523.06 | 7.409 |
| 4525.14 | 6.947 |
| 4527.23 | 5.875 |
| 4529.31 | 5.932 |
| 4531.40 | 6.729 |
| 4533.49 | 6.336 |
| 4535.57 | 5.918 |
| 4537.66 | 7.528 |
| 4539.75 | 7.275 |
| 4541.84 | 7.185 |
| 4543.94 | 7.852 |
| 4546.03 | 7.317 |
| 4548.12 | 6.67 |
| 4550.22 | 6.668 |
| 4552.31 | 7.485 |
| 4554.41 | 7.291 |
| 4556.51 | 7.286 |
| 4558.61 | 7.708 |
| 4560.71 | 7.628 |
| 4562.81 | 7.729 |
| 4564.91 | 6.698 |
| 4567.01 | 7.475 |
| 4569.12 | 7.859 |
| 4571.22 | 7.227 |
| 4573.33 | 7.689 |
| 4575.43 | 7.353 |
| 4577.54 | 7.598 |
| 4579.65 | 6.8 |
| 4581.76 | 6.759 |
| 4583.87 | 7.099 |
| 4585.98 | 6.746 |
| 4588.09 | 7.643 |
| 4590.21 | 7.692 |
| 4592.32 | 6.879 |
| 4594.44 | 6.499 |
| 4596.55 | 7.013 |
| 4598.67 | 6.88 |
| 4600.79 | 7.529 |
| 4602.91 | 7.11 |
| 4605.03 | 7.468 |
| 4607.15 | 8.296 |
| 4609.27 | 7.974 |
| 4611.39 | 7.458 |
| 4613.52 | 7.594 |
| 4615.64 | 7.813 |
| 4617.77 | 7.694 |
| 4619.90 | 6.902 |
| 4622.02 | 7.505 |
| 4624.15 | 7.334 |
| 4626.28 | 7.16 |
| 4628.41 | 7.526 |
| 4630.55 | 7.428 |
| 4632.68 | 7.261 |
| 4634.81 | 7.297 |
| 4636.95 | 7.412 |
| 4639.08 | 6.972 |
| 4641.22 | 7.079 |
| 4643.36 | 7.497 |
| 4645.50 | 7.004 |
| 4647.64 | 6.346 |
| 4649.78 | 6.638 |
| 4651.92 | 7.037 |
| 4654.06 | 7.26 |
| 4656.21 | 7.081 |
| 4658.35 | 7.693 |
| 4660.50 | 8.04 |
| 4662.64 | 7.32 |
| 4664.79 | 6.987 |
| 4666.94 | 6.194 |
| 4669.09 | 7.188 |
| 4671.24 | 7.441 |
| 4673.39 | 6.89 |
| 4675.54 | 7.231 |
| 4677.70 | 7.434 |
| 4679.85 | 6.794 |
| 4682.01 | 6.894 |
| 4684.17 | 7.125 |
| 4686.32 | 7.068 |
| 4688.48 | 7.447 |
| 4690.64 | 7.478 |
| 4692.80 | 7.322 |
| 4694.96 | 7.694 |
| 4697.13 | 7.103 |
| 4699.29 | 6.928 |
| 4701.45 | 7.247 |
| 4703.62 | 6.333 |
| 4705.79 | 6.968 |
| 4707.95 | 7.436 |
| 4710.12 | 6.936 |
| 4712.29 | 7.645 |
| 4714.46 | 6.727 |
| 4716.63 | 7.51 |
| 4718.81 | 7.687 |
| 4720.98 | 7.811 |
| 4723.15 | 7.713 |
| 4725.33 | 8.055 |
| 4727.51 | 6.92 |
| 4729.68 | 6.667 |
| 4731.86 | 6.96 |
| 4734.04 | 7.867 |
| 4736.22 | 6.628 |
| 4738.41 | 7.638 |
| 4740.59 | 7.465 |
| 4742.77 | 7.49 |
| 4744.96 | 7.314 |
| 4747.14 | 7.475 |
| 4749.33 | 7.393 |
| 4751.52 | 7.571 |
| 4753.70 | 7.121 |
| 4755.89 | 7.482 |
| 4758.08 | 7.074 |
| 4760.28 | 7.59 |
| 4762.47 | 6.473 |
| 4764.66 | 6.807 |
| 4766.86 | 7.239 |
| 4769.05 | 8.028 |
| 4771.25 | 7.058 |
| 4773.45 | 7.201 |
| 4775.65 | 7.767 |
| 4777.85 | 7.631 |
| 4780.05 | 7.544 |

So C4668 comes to 3.0 angstrom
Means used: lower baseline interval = 7.44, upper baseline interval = 7.4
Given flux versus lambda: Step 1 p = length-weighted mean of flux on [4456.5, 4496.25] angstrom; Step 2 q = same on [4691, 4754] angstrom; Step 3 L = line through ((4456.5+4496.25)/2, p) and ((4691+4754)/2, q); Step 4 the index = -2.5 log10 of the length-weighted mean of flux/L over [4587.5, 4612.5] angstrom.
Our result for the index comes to -0.04 mag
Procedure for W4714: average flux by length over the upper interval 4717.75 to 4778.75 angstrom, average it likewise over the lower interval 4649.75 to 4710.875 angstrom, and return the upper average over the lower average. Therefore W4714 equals 1.0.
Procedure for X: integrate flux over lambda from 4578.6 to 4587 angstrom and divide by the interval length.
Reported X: 6.85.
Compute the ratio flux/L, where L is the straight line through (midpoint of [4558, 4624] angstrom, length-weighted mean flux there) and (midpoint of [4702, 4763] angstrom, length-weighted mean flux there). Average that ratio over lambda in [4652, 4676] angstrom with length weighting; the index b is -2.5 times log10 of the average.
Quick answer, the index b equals 0.018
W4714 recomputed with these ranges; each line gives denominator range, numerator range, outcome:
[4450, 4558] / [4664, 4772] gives 1.04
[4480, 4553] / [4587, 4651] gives 1.03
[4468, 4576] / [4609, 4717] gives 1.01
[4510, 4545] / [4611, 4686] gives 1.03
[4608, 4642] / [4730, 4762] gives 0.99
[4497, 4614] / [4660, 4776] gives 1.00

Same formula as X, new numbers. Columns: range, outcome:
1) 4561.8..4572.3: 7.4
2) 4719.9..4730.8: 7.43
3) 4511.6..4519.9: 7.15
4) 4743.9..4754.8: 7.38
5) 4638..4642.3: 7.03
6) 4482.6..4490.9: 6.99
